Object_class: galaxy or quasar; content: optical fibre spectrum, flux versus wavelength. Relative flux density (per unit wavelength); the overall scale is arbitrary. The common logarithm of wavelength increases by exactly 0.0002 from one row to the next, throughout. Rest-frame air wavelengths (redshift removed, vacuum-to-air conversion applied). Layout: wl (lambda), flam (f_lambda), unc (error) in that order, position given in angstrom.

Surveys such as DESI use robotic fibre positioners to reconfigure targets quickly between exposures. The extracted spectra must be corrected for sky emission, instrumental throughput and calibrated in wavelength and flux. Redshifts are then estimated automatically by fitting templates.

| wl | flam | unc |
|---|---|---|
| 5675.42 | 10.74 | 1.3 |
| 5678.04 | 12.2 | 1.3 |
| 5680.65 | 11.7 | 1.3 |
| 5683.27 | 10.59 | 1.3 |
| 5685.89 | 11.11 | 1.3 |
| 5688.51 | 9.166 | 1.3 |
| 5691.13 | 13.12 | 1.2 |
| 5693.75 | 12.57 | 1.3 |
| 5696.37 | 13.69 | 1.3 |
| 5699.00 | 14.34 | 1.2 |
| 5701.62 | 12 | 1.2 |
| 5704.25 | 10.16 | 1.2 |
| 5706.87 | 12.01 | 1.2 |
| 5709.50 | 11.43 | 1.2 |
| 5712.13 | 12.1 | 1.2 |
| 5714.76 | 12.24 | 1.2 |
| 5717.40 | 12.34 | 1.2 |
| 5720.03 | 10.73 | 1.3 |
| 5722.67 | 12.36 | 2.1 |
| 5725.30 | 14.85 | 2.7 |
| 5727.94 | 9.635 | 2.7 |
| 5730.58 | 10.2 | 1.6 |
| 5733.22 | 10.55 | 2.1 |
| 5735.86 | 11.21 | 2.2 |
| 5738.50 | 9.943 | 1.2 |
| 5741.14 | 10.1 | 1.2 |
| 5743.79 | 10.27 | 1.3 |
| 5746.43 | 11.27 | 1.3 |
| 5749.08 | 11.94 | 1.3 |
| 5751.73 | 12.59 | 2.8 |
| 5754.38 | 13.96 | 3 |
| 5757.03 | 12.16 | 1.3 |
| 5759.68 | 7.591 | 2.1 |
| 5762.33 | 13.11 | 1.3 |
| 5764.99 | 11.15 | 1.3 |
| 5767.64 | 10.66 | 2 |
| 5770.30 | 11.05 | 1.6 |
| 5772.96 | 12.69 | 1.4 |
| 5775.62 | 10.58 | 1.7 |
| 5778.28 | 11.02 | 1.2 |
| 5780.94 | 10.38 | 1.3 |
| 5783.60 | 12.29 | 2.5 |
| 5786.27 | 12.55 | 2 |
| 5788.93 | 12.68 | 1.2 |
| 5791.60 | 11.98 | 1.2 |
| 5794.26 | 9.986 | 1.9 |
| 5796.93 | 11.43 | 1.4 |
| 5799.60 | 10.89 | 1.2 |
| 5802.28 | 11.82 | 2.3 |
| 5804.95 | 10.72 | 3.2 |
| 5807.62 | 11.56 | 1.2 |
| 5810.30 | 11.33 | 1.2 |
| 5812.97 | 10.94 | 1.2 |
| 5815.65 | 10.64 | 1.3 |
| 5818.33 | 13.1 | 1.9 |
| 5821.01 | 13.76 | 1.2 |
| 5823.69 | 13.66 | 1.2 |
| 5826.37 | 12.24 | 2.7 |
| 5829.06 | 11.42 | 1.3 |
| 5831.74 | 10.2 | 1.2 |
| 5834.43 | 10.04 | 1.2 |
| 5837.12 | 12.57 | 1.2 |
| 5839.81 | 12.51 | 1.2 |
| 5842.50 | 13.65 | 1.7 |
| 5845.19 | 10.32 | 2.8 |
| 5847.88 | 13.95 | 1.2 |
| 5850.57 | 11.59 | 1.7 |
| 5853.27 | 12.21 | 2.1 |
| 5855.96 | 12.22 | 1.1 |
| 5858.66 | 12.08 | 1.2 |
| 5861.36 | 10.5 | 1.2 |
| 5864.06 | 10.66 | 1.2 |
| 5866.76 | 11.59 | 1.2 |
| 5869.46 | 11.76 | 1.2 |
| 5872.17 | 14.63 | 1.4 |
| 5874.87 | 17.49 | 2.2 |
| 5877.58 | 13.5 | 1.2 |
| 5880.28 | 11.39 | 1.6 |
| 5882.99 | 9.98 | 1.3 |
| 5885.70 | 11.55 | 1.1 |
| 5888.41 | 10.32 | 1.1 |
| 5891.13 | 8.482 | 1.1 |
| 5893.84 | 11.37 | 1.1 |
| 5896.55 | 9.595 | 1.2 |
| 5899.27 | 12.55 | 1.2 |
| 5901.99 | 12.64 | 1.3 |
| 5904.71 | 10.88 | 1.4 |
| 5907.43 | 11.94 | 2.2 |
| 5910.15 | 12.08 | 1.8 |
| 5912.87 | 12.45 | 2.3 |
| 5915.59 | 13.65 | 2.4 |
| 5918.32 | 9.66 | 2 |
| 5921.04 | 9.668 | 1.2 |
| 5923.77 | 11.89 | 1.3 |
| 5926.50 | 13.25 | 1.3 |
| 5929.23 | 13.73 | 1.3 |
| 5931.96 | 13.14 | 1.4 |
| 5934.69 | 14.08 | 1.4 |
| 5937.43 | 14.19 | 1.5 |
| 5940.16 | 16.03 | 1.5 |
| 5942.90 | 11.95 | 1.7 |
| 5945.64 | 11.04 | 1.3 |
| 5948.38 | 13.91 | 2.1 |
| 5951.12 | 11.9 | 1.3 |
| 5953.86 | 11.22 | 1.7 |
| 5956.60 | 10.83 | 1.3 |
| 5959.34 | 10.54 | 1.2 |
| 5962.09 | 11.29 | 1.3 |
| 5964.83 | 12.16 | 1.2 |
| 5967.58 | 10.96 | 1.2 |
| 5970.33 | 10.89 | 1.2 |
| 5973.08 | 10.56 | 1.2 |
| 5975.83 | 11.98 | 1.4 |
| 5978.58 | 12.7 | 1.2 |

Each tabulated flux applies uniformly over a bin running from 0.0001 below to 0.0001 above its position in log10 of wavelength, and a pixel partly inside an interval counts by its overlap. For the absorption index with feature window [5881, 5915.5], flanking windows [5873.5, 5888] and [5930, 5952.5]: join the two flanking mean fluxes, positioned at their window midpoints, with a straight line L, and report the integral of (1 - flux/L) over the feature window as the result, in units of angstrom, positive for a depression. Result 4.2 angstrom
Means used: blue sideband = 12.6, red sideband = 13.3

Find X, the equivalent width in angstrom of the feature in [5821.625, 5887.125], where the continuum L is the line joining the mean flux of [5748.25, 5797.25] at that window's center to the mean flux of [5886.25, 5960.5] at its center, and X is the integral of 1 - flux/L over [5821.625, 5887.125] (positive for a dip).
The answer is -2.2 angstrom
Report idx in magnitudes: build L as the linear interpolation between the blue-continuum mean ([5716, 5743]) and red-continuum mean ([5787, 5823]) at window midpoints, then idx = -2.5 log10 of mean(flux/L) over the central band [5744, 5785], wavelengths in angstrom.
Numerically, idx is -0.01 mag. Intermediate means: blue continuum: 11.2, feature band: 11.5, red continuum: 11.7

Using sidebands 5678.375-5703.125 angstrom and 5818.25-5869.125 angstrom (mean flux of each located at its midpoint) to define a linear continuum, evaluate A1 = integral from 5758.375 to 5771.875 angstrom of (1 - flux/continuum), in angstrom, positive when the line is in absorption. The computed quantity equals 1.4 angstrom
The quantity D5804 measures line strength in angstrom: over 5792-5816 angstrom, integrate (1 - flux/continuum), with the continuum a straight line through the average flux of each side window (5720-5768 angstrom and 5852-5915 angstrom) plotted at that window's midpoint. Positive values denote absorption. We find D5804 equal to 0.9 angstrom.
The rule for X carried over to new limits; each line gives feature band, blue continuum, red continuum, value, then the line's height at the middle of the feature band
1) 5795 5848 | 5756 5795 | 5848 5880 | 1.0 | 12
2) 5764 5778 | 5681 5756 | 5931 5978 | 0.7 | 11.8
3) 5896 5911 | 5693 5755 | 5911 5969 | 0.6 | 12.2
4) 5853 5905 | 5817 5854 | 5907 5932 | 1.7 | 12.2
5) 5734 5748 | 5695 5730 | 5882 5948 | 1.7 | 12.1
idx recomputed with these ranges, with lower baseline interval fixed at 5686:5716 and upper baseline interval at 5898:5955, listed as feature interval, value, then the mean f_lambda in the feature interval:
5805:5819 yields 0.082 mag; 11.4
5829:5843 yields 0.060 mag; 11.6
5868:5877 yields -0.172 mag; 14.5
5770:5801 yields 0.067 mag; 11.5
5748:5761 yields 0.045 mag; 11.6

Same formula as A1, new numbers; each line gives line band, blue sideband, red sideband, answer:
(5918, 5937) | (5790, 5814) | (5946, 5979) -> -1.62 angstrom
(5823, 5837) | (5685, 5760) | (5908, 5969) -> 0.51 angstrom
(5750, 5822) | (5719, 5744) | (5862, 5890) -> -0.66 angstrom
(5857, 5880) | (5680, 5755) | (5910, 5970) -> -1.26 angstrom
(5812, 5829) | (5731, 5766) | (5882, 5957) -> -1.23 angstrom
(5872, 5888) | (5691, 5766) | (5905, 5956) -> -0.69 angstrom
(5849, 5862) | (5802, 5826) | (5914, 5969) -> 0.26 angstrom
